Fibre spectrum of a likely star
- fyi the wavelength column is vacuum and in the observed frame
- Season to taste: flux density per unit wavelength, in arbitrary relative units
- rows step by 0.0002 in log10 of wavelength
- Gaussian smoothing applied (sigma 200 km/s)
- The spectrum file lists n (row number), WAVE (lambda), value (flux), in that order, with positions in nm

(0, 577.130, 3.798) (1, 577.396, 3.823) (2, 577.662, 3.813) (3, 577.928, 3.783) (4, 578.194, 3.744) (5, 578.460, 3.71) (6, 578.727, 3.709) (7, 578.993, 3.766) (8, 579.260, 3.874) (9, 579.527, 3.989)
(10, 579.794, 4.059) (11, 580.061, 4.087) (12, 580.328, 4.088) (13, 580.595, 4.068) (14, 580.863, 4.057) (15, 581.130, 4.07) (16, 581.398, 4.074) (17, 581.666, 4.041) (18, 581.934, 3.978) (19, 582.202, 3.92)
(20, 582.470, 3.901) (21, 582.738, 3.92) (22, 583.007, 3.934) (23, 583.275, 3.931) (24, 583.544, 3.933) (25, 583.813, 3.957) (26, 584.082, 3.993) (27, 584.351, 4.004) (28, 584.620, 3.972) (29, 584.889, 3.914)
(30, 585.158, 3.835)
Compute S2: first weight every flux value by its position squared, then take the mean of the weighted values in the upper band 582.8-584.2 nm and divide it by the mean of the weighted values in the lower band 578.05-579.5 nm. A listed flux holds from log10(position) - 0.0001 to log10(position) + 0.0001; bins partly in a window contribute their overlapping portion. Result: 1.1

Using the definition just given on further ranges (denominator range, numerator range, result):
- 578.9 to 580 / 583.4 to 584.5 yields 1.02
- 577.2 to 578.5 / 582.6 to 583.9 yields 1.06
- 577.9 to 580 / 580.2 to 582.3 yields 1.06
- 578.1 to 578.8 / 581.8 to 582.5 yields 1.07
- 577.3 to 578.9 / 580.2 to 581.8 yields 1.09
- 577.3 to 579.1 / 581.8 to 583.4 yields 1.06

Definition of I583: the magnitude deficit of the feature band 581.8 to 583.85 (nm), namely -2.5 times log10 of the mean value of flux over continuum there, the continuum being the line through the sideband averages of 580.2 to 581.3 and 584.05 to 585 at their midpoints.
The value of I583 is 0.02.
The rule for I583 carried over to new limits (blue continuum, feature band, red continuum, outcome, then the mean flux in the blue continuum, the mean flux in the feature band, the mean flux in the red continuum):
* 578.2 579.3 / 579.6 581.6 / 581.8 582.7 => -0.060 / 3.75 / 4.07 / 3.93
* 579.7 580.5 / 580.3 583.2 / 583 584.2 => 0.005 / 4.08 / 4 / 3.95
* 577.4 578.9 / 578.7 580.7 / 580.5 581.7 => -0.013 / 3.76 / 3.97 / 4.06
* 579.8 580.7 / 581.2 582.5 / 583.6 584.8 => 0.012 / 4.08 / 3.99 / 3.98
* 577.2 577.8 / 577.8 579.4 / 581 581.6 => 0.035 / 3.81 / 3.77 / 4.07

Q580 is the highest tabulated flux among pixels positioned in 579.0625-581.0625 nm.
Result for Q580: 4.088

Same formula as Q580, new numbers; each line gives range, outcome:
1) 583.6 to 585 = 4.004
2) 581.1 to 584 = 4.074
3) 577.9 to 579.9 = 4.059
